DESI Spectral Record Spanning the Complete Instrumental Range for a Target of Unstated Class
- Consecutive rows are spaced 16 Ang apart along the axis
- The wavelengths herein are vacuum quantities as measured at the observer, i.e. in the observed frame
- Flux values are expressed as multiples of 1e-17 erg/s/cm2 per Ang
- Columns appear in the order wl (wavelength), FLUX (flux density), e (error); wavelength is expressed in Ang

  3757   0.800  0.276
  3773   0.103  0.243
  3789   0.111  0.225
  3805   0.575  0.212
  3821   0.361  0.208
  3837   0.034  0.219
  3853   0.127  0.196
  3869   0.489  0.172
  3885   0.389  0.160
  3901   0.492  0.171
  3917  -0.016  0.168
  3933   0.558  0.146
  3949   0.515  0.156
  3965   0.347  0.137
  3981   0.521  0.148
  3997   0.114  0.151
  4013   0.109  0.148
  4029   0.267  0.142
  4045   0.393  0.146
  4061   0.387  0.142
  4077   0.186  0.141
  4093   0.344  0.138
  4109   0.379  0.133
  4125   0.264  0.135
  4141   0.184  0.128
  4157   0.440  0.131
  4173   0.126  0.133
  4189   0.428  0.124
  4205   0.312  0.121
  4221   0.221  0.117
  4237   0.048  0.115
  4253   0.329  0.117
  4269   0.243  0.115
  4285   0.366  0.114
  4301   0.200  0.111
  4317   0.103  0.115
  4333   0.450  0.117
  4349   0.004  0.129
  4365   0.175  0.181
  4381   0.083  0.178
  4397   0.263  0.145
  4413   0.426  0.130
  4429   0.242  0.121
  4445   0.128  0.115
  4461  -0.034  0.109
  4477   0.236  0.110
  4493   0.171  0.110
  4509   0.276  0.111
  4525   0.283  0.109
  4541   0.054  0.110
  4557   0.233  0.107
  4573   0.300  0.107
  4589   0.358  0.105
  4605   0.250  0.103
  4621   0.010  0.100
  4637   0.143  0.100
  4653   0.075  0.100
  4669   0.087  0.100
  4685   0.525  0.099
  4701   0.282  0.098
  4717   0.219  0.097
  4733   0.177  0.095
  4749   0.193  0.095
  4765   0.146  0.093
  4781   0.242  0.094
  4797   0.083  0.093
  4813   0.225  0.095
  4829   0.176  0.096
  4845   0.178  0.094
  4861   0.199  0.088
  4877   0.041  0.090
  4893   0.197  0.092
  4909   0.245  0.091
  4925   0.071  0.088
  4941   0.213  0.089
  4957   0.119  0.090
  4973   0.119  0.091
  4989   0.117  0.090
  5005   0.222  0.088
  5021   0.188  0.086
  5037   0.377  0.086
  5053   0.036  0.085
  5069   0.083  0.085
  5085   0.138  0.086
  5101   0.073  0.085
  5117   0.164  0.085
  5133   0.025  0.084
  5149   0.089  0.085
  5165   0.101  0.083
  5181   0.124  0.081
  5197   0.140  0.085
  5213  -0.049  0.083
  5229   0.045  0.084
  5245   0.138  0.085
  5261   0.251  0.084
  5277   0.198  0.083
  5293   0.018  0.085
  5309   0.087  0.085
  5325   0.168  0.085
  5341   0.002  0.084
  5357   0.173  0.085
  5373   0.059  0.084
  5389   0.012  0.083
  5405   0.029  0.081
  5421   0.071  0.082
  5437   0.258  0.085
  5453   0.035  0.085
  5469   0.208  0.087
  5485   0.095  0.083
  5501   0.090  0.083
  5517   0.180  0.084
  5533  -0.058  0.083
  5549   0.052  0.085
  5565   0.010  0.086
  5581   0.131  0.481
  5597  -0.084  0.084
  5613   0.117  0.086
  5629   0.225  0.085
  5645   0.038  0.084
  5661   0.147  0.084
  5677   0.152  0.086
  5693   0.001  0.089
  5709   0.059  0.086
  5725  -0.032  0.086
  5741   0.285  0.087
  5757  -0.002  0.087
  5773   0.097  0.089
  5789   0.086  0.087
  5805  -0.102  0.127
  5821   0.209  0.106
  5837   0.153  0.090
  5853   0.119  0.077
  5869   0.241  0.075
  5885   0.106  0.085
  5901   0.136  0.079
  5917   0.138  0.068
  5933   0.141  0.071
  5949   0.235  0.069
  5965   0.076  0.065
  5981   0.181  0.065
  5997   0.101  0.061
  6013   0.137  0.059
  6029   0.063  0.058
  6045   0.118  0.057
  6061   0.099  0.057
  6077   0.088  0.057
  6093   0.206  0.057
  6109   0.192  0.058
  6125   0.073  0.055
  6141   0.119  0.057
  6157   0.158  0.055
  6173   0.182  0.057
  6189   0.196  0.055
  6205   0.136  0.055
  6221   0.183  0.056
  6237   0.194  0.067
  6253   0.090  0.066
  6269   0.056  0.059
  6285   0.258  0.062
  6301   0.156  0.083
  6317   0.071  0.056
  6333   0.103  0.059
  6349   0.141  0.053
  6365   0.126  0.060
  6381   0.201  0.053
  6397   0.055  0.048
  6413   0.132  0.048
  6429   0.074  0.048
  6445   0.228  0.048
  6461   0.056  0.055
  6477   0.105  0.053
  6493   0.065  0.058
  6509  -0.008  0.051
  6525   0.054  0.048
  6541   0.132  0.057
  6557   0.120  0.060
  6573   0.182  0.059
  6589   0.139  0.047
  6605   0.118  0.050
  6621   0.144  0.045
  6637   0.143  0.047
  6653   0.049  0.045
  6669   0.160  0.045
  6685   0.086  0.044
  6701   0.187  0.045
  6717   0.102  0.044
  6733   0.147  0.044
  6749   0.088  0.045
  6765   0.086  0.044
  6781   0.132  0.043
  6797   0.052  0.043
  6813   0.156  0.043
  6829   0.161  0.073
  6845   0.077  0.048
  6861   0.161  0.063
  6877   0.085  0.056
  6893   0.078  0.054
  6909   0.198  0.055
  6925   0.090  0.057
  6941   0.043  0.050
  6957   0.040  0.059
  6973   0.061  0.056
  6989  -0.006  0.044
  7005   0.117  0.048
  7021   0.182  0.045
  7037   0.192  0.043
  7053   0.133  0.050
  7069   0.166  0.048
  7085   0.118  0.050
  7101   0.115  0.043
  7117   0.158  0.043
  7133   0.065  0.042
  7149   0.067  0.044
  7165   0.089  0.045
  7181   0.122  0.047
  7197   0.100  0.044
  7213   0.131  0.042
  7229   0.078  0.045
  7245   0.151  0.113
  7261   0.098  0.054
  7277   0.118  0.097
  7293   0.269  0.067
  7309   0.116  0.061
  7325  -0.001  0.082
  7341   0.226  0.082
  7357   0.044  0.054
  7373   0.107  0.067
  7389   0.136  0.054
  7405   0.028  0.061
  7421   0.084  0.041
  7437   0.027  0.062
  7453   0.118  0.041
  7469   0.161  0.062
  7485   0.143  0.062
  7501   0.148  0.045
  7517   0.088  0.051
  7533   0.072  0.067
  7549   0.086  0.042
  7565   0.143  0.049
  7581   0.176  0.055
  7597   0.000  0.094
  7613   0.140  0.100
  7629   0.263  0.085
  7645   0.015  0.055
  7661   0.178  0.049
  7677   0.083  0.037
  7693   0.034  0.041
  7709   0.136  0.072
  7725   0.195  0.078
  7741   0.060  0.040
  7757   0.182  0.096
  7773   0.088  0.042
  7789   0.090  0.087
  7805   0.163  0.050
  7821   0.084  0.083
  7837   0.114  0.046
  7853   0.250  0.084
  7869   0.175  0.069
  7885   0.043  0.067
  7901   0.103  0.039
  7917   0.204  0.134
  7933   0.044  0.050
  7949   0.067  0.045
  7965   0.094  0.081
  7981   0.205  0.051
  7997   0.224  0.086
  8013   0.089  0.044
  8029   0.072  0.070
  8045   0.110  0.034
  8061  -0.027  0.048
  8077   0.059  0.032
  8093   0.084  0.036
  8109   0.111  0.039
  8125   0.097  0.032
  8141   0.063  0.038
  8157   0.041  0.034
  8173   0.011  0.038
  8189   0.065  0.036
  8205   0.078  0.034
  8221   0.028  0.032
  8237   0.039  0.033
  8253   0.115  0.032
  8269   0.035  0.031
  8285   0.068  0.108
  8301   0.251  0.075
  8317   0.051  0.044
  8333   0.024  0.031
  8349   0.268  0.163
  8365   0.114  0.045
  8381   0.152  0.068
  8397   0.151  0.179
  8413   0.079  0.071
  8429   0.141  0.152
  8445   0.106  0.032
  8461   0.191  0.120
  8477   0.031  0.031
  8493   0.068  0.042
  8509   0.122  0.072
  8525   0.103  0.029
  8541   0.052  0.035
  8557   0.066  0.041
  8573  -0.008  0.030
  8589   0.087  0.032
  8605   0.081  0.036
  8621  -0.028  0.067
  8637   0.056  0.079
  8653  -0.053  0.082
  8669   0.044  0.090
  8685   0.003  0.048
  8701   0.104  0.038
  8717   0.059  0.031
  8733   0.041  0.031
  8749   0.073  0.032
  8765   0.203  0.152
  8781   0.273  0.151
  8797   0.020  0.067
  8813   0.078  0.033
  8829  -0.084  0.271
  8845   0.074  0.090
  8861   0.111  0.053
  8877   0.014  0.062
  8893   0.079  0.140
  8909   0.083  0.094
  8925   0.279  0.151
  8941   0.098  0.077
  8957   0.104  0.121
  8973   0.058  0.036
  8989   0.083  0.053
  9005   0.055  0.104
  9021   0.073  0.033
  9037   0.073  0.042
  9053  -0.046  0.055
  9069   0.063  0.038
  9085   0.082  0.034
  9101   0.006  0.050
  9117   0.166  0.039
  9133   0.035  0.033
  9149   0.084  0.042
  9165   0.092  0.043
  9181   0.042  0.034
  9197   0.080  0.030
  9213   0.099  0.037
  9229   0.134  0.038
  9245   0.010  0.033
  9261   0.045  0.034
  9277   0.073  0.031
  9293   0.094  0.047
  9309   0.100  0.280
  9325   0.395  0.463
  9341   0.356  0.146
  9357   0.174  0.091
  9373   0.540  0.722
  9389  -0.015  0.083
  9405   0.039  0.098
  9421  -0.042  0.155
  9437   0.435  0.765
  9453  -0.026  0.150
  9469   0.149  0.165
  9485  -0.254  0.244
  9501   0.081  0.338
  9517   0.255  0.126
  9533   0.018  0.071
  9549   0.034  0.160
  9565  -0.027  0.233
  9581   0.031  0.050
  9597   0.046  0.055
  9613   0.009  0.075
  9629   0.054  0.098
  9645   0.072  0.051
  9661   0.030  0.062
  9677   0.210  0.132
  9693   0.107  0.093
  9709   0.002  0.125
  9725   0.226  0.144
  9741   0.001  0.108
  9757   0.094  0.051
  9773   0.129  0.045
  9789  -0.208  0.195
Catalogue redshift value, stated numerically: 1.503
